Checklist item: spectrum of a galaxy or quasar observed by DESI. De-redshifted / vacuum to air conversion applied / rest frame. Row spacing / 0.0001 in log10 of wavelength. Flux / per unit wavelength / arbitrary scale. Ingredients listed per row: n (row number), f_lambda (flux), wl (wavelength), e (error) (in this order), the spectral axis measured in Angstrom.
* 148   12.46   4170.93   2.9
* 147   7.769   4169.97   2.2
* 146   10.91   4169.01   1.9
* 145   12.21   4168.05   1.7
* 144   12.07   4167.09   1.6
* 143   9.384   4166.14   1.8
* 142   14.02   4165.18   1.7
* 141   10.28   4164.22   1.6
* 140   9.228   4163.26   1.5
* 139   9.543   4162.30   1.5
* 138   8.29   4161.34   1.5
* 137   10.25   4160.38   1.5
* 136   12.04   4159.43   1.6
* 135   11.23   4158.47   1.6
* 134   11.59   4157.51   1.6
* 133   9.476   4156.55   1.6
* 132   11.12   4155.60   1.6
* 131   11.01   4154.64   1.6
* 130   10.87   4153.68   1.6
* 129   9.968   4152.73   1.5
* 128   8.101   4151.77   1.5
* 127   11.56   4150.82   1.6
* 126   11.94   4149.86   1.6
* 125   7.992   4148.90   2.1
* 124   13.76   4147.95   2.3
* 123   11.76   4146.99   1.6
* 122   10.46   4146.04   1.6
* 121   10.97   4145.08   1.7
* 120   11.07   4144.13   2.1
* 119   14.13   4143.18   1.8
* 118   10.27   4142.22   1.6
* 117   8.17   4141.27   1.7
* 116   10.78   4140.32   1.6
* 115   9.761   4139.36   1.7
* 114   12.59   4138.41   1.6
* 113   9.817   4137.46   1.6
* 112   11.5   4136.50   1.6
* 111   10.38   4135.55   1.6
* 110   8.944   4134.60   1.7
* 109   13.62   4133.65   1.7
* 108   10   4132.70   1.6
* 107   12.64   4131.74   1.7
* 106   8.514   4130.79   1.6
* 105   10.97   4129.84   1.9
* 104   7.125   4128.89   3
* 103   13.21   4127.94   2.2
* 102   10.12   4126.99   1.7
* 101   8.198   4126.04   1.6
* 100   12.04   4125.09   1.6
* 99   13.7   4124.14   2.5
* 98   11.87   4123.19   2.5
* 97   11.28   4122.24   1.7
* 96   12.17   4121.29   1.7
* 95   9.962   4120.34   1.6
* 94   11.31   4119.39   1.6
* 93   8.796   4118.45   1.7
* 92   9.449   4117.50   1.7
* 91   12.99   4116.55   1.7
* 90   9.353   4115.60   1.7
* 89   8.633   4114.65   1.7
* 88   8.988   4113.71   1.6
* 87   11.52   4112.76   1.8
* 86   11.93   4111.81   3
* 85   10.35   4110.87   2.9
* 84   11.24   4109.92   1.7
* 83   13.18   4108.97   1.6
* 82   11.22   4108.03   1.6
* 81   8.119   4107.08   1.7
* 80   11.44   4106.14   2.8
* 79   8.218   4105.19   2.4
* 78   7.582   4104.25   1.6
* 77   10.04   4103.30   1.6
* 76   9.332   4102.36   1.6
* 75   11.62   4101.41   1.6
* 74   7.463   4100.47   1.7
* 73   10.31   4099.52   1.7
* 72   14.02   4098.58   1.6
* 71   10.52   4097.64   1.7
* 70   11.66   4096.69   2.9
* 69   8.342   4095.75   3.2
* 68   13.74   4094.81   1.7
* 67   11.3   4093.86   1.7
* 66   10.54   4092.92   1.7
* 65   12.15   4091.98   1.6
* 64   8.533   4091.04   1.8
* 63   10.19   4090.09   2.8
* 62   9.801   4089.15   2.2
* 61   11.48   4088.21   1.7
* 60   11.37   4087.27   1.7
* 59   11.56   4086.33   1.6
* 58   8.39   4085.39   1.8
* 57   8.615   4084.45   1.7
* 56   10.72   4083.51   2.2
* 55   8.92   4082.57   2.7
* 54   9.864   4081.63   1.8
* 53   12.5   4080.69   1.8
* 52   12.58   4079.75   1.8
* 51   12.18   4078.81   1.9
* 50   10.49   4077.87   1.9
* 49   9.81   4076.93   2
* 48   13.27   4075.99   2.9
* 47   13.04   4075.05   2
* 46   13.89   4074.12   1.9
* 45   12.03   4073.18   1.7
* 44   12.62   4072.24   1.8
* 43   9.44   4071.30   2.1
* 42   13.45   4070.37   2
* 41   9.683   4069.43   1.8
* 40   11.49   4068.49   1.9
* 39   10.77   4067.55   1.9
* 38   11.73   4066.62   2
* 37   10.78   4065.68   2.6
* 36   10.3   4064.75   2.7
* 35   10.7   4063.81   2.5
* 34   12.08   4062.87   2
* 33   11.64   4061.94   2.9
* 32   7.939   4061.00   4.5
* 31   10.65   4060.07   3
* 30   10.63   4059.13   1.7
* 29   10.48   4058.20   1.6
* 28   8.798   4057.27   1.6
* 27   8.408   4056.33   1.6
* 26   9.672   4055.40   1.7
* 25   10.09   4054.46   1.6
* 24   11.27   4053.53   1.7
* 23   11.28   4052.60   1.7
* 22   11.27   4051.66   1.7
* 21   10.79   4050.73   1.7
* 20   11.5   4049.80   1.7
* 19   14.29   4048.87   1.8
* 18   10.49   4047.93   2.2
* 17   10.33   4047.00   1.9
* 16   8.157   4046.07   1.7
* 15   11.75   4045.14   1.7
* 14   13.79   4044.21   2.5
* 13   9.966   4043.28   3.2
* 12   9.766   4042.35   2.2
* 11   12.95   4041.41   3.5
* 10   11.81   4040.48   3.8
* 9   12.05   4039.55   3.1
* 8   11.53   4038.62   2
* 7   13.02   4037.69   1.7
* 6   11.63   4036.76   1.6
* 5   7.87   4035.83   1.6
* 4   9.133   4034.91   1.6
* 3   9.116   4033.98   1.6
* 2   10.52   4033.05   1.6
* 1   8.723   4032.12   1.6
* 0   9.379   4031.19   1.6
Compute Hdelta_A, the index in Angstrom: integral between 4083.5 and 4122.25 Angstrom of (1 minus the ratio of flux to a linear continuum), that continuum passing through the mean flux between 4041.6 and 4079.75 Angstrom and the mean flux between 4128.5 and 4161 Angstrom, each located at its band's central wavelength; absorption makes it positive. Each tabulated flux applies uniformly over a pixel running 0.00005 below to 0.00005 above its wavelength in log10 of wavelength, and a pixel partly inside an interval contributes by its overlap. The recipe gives 1.54 Angstrom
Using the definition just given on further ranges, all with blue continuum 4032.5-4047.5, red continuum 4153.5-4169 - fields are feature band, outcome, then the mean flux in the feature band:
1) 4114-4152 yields 0.2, 10.8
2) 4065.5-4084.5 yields -1.0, 11.4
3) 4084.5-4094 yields 0.3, 10.4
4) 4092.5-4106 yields 0.6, 10.4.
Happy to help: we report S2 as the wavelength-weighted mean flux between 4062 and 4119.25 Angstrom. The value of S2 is 10.8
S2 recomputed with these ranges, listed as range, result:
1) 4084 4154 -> 10.6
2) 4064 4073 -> 11.2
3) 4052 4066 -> 10.3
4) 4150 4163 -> 10.4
